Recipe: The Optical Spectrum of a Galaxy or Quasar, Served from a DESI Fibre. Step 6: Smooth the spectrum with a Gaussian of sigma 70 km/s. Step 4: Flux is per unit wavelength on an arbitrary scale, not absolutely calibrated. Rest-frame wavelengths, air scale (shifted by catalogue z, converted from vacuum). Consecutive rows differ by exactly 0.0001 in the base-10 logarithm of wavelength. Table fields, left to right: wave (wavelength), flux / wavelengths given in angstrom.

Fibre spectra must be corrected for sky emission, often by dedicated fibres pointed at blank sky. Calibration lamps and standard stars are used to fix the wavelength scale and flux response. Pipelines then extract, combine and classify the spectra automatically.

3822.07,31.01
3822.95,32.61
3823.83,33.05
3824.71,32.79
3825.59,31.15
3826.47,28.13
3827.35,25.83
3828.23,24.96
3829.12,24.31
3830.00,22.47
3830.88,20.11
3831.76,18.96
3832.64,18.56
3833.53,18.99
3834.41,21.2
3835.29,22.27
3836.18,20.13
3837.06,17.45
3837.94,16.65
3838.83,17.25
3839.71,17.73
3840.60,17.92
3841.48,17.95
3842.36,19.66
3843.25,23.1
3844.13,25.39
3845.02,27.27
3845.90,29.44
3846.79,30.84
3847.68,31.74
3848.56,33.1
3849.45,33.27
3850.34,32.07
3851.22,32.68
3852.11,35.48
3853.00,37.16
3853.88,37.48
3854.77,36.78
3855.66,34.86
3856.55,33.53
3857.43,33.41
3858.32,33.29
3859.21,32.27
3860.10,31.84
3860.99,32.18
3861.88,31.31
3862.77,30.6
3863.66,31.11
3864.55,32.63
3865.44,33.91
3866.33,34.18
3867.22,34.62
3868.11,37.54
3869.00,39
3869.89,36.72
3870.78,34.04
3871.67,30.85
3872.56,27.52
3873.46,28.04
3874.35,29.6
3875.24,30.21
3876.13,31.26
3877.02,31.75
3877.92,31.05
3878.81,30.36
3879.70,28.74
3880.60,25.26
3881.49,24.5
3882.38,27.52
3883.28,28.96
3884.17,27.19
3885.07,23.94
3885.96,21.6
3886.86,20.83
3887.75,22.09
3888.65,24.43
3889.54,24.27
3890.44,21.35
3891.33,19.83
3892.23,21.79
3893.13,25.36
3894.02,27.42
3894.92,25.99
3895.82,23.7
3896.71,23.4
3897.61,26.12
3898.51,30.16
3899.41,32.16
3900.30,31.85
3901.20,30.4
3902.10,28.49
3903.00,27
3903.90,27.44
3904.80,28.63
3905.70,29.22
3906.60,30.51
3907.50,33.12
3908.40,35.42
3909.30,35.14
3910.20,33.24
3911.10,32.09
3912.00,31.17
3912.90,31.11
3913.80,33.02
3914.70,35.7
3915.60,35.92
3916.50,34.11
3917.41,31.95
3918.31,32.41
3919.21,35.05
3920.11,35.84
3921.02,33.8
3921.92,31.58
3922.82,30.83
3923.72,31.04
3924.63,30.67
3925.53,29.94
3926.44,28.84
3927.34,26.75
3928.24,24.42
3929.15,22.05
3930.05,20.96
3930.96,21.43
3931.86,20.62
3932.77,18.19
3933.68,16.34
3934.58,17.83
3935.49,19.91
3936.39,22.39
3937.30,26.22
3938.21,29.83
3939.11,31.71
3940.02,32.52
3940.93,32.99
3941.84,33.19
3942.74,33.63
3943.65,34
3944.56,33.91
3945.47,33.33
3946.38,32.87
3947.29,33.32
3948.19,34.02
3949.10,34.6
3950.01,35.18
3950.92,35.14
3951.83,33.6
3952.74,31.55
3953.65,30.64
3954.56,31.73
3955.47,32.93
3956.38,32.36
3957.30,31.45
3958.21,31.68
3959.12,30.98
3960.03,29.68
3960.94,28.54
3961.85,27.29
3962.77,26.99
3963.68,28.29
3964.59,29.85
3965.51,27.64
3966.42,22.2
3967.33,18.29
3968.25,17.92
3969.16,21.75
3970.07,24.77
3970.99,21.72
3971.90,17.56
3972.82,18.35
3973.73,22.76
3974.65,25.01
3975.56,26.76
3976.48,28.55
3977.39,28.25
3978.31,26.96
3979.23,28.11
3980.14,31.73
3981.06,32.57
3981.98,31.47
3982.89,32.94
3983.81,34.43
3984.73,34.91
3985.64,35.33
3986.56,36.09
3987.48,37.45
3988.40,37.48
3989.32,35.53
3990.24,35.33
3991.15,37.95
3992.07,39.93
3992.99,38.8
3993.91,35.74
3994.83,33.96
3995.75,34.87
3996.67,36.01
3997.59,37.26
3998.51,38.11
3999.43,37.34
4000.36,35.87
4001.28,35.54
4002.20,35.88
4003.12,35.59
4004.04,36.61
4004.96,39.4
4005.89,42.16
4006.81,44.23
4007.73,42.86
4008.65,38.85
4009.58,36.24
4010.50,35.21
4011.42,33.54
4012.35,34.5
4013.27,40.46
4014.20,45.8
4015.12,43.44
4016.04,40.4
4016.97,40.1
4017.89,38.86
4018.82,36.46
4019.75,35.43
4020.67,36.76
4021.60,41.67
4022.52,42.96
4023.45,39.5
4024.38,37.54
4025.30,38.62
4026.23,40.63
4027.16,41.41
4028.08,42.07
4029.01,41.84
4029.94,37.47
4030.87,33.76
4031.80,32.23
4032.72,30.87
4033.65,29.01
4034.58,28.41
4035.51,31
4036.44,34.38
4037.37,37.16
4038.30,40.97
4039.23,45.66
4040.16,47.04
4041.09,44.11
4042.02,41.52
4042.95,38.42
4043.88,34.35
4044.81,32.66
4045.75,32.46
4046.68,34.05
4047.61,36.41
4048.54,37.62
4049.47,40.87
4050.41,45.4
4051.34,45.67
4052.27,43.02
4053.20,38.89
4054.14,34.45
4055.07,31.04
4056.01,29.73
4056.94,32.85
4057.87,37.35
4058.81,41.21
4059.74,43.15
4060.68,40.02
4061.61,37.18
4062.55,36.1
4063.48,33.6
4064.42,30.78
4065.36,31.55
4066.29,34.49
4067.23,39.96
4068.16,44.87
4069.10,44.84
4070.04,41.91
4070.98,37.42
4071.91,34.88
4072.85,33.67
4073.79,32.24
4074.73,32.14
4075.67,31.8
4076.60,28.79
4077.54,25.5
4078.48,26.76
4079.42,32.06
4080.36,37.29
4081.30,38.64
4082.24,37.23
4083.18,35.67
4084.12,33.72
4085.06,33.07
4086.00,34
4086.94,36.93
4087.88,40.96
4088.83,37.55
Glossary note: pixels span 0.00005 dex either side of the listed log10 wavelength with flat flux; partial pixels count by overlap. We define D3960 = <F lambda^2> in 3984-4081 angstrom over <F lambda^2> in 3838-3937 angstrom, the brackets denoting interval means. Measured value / 1.39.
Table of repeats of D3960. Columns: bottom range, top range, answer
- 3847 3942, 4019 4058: 1.37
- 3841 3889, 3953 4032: 1.19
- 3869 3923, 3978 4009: 1.30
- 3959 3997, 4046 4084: 1.27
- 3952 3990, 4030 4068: 1.33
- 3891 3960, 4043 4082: 1.30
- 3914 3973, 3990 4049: 1.37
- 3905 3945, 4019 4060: 1.35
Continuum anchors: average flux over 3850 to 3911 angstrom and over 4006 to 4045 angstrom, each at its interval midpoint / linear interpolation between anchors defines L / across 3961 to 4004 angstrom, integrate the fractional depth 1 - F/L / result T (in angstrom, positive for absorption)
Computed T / 6.1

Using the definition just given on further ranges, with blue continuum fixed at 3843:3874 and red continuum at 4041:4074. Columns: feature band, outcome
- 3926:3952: 4.8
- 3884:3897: 3.9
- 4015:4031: -1.2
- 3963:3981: 5.4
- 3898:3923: 1.3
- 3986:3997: -0.2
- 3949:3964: 1.6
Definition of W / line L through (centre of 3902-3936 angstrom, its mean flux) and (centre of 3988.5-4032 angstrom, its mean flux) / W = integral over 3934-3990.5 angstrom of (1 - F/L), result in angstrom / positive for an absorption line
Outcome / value 6.3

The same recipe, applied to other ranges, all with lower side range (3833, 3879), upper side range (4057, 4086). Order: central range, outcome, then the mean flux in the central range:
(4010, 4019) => -1.3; 39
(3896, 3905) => 0.7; 28.4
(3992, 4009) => -2.2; 37.8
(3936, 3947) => 0.1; 31.4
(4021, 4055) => -3.4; 38.1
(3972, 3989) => 1.4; 30.3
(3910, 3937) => 2.6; 28.2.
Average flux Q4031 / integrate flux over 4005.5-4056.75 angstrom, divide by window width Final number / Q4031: 38.2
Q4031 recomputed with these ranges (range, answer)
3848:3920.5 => 30.5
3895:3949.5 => 29.6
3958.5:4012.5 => 32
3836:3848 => 22.3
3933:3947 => 28.6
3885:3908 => 26.3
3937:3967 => 31.3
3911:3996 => 29.9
